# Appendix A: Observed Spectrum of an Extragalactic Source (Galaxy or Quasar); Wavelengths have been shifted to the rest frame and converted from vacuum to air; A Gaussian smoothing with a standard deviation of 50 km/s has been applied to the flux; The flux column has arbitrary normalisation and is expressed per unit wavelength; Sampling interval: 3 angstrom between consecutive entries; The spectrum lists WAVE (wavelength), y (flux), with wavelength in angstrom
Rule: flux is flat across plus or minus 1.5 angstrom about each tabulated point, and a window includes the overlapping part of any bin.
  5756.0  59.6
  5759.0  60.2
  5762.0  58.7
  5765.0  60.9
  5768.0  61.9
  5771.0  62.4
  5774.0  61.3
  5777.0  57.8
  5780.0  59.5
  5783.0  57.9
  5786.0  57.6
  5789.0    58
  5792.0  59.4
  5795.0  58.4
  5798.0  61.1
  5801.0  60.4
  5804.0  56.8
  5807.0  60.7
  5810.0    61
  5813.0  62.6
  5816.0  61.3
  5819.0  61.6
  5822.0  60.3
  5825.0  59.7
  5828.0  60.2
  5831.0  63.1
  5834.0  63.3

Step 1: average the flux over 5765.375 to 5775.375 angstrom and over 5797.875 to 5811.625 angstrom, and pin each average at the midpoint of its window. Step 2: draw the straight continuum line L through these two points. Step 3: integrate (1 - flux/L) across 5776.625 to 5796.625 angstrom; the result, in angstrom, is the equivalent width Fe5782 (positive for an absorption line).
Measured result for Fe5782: 0.81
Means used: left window 61.8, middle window 58.4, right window 59.9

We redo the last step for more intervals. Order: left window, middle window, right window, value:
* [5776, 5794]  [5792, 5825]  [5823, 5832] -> -0.3 angstrom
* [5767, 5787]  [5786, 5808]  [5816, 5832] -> 0.4 angstrom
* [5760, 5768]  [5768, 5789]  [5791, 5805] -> 0.1 angstrom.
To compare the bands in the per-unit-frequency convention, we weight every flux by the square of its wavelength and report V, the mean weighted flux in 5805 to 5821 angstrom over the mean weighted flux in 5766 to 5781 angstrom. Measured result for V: 1.0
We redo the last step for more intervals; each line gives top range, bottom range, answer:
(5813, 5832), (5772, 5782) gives 1.04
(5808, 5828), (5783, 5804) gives 1.04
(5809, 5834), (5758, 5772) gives 1.03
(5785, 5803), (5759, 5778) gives 0.99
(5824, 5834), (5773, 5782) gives 1.05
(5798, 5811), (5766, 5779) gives 1.00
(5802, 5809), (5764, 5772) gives 0.97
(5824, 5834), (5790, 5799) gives 1.05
